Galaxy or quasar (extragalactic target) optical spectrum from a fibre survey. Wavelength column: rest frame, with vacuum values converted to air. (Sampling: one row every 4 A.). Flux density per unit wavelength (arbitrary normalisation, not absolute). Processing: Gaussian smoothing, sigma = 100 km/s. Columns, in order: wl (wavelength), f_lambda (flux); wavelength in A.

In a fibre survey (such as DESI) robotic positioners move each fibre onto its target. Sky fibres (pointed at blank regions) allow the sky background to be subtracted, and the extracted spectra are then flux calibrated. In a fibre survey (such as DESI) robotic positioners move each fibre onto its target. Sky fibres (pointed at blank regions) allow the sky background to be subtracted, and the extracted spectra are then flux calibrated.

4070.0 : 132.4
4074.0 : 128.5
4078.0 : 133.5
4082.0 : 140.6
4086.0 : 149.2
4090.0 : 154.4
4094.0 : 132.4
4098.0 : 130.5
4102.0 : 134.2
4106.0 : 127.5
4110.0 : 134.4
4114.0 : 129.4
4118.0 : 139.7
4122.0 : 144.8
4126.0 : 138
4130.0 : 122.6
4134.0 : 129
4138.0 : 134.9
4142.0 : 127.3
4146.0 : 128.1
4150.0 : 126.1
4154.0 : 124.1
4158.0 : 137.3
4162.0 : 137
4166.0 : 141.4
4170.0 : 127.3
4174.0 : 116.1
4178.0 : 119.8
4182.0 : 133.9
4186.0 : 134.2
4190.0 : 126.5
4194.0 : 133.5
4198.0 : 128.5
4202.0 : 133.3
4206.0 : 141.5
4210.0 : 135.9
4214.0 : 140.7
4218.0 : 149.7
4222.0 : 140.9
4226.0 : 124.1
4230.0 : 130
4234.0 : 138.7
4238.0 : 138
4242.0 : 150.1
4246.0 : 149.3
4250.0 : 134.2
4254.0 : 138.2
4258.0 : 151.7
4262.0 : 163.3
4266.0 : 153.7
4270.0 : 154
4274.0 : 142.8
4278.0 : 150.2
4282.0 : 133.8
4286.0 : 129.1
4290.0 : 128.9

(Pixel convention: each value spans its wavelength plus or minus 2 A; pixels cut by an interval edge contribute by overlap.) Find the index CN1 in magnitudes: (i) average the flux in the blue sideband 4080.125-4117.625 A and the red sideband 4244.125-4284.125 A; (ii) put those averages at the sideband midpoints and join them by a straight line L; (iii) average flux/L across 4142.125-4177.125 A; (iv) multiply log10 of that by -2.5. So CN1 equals 0.093 mag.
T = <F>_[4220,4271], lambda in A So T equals 143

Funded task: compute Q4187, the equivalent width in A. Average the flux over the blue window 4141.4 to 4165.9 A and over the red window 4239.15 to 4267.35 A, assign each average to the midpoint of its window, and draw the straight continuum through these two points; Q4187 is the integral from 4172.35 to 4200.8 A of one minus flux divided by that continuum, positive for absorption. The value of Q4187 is 1.9 A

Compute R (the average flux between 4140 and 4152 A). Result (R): 127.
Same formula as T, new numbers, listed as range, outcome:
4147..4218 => 132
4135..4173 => 131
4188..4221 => 136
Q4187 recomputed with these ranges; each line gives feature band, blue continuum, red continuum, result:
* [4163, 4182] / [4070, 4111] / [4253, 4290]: 1.8 A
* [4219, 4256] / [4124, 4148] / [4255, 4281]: 2.0 A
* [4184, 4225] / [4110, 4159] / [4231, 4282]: 1.1 A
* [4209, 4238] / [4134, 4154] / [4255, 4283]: 1.0 A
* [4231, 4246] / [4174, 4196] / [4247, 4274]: 0.0 A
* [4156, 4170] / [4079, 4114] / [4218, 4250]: 0.1 A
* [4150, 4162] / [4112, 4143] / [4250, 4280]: 0.5 A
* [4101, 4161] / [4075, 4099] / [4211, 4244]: 3.4 A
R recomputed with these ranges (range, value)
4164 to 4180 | 126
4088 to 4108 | 136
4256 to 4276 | 153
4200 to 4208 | 137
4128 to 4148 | 128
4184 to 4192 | 130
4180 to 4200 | 131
